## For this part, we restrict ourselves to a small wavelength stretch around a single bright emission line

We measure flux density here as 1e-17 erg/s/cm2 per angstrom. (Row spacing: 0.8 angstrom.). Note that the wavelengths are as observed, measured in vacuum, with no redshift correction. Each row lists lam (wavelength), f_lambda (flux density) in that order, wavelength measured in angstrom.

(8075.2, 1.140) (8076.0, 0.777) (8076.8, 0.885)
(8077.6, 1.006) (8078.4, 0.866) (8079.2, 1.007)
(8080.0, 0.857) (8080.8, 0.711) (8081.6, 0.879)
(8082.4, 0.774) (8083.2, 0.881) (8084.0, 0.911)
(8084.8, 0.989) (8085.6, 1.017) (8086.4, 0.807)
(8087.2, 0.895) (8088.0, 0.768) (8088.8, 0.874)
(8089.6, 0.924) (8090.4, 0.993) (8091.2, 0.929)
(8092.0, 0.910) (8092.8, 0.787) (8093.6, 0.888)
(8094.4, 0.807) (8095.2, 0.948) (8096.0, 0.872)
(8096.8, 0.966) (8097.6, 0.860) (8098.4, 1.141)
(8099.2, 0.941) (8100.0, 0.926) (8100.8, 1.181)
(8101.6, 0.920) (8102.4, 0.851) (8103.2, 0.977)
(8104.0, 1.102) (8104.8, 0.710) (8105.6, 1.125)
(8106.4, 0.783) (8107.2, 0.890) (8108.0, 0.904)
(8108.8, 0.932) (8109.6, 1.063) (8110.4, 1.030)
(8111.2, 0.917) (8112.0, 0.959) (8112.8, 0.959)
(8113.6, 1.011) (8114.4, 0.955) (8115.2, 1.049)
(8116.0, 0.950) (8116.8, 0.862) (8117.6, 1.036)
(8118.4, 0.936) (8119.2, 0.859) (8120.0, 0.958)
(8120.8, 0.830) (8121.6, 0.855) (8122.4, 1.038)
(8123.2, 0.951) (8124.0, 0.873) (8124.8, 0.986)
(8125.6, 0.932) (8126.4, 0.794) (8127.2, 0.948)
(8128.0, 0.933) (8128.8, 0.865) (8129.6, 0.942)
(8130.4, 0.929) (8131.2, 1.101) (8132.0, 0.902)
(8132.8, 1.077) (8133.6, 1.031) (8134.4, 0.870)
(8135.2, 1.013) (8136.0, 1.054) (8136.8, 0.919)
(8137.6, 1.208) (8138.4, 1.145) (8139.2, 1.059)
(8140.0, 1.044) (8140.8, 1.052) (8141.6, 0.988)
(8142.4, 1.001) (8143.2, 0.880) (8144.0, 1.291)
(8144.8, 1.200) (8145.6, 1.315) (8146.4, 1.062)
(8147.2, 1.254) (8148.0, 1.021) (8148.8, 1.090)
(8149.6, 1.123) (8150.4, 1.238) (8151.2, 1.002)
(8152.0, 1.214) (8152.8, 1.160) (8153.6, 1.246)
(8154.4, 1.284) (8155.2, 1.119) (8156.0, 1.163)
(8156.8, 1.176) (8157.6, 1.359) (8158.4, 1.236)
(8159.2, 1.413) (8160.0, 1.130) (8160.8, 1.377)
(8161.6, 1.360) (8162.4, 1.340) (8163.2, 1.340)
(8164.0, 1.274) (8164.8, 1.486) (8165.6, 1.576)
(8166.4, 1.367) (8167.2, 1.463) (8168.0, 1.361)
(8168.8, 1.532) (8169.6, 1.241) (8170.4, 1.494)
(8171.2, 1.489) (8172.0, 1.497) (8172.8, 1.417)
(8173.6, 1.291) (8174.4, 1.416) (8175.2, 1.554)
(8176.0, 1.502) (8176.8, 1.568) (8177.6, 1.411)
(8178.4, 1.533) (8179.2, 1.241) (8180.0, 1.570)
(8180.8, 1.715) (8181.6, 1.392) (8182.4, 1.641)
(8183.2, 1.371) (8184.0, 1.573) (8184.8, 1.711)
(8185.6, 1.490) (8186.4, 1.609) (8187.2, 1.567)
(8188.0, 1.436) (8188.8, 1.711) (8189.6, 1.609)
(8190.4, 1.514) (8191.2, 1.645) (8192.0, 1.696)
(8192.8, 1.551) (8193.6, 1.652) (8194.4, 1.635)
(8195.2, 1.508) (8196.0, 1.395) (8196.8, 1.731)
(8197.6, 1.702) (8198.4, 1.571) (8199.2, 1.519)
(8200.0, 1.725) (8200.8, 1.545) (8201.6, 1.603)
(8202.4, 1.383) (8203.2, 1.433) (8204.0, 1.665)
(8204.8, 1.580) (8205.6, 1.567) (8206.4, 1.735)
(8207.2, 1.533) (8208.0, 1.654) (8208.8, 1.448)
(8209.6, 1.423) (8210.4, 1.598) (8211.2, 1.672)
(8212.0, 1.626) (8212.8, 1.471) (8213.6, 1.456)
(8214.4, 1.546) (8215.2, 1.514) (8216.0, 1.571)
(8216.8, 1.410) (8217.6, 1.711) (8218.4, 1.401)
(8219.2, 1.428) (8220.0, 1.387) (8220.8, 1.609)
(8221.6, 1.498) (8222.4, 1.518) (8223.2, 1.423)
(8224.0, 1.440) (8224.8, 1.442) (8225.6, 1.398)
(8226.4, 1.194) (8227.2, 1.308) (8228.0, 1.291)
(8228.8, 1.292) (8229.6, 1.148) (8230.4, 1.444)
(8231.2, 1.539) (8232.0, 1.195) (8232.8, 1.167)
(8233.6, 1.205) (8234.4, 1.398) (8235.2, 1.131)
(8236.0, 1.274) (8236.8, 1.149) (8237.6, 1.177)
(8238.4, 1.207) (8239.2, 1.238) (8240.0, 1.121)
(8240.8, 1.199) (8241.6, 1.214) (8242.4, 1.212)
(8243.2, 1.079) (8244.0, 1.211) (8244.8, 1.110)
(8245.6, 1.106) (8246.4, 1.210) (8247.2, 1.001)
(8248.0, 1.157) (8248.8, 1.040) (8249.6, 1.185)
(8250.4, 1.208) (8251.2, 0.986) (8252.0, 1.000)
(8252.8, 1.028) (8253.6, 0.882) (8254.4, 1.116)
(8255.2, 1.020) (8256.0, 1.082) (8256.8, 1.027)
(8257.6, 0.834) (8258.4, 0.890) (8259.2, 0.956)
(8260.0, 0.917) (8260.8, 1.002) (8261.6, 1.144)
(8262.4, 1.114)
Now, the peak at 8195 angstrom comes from Mg II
